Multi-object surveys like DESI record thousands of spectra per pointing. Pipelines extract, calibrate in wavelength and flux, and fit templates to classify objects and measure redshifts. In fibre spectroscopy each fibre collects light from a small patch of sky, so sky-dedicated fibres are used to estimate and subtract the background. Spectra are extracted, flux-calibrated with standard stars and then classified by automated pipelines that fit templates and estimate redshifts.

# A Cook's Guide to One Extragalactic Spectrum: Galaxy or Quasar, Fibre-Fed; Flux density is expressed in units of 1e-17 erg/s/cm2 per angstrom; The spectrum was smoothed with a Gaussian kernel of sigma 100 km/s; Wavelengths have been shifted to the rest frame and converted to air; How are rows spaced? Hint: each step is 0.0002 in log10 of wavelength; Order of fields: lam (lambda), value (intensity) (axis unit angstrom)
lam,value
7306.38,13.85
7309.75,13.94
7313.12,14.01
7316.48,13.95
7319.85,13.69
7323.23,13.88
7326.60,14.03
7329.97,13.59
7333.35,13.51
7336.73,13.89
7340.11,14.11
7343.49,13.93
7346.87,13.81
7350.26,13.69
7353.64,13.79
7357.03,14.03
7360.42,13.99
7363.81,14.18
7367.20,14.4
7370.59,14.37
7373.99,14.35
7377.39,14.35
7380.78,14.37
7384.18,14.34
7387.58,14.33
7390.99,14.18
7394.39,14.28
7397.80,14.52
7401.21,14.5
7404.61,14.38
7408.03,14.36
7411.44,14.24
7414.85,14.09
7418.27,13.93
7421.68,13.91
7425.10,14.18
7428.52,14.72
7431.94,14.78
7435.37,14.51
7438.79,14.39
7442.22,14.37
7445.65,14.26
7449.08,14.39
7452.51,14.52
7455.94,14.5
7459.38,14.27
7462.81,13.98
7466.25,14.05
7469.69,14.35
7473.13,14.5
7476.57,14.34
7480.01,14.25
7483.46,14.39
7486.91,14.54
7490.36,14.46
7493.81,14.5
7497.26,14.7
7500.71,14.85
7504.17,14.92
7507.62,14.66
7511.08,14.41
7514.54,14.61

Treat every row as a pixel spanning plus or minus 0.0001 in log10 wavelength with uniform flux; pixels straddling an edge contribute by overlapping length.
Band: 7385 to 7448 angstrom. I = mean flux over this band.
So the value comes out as 14.3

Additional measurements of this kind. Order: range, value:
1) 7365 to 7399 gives 14.3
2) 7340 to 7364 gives 13.9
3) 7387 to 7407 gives 14.4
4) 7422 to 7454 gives 14.4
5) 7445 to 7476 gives 14.3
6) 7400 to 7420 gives 14.2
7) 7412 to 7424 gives 14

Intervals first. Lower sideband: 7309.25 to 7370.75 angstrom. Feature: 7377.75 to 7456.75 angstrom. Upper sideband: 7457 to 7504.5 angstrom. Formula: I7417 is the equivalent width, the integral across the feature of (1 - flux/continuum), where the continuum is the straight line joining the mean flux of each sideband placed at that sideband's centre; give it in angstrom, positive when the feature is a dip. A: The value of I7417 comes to -0.8 angstrom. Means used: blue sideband 13.9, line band 14.3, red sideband 14.4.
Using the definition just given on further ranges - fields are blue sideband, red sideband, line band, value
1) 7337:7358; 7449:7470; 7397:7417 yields -0.3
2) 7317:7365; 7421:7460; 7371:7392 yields -0.4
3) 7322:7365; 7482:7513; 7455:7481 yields 0.3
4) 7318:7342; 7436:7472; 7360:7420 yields -1.0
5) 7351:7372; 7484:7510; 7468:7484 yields 0.2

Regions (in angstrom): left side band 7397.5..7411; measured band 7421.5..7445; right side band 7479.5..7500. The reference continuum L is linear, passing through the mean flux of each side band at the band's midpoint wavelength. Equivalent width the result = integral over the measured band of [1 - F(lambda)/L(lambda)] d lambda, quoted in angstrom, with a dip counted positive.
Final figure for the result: 0.0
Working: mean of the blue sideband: 14.4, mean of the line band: 14.4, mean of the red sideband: 14.5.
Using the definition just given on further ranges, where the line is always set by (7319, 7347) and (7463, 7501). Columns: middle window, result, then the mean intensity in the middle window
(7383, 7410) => -0.5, 14.4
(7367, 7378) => -0.3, 14.4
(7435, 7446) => -0.1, 14.4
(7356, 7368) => -0.2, 14.1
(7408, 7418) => 0.0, 14.2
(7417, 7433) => -0.1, 14.3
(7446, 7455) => -0.1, 14.4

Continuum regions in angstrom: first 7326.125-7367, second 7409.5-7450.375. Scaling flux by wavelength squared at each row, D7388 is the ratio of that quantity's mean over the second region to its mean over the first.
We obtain 1.1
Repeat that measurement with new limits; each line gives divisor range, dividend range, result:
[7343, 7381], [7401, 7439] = 1.03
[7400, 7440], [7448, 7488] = 1.01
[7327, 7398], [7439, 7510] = 1.06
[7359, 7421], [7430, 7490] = 1.03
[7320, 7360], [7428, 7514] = 1.08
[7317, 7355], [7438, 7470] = 1.07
